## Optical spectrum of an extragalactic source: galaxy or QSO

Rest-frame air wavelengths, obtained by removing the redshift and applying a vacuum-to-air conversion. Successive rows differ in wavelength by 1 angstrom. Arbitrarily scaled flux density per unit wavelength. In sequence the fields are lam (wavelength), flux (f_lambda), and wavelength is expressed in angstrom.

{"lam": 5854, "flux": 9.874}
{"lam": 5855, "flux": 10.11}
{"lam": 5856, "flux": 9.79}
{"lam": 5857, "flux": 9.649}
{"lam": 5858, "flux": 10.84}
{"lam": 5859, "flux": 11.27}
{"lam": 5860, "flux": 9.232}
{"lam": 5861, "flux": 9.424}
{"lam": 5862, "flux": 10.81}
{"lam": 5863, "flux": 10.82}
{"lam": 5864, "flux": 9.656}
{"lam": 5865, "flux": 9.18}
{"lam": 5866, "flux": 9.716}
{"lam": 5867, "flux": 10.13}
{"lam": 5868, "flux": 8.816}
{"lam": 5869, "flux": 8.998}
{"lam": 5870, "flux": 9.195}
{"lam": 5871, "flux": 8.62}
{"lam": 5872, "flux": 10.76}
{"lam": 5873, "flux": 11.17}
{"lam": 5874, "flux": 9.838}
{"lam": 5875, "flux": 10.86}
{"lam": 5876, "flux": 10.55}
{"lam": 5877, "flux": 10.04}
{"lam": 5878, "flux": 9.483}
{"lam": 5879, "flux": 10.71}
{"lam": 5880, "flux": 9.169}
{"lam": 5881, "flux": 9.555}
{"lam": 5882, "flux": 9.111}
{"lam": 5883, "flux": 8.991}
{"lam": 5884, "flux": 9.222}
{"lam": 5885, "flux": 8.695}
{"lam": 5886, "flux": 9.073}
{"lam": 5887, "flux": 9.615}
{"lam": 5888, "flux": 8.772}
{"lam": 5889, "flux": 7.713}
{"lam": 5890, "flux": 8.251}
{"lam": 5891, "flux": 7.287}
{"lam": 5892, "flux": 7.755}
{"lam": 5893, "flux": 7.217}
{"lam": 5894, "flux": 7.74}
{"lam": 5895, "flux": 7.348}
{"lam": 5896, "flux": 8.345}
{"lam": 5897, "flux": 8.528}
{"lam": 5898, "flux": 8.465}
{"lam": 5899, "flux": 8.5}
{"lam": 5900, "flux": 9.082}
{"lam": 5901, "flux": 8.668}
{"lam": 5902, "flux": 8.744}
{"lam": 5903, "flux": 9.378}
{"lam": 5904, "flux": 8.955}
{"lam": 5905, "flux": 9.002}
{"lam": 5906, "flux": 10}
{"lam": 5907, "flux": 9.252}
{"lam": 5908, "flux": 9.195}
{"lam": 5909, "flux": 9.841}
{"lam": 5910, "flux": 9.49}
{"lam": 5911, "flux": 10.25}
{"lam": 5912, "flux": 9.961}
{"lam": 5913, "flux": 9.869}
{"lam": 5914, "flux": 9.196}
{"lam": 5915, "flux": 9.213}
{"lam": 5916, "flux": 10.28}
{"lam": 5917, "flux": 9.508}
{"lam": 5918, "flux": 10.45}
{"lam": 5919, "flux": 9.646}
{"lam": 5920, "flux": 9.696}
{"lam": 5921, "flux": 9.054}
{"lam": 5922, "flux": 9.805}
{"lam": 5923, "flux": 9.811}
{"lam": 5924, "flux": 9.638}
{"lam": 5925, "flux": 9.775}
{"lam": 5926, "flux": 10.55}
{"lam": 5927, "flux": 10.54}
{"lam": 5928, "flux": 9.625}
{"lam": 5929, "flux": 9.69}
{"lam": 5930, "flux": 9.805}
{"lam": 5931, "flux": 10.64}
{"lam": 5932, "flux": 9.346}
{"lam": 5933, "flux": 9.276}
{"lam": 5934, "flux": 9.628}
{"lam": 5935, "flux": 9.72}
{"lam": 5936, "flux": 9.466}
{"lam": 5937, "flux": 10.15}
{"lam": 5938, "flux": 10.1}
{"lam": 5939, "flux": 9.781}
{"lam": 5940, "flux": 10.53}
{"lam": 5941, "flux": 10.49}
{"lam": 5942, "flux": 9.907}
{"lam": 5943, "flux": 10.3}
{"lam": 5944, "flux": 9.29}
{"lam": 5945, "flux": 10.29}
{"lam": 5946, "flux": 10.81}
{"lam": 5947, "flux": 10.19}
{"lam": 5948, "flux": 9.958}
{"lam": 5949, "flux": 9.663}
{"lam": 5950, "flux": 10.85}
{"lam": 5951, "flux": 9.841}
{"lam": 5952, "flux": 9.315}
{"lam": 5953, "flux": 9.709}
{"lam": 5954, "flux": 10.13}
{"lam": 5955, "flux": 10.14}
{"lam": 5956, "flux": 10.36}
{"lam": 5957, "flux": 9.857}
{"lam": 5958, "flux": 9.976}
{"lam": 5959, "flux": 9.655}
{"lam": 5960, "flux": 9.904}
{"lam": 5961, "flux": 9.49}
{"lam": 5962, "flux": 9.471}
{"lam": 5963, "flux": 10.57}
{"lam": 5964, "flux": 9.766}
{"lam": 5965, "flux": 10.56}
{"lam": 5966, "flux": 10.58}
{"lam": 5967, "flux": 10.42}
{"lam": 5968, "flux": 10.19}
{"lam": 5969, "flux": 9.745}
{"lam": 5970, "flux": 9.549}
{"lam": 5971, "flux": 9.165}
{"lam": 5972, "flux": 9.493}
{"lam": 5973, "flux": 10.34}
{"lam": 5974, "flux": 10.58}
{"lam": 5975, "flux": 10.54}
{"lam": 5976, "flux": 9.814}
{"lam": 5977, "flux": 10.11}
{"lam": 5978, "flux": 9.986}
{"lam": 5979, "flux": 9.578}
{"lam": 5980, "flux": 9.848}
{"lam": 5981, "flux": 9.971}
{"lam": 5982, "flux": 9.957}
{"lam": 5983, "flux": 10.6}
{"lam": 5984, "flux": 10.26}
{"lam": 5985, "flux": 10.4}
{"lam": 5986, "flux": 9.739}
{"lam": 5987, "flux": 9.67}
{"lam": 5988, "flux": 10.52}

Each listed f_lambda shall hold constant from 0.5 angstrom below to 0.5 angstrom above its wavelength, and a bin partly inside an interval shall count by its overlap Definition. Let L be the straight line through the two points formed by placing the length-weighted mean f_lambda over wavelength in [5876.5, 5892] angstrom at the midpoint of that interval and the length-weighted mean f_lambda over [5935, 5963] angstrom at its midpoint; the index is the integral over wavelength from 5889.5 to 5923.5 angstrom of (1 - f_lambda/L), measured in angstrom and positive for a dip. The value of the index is 1.1 angstrom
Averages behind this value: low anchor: 9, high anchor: 9.99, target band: 9.05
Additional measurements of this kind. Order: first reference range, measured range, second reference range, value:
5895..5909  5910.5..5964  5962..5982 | -2.5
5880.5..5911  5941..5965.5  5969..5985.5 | -1.0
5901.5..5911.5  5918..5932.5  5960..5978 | -0.4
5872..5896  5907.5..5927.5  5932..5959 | -0.5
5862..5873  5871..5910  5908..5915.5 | 2.5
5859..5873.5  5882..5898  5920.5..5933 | 2.4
